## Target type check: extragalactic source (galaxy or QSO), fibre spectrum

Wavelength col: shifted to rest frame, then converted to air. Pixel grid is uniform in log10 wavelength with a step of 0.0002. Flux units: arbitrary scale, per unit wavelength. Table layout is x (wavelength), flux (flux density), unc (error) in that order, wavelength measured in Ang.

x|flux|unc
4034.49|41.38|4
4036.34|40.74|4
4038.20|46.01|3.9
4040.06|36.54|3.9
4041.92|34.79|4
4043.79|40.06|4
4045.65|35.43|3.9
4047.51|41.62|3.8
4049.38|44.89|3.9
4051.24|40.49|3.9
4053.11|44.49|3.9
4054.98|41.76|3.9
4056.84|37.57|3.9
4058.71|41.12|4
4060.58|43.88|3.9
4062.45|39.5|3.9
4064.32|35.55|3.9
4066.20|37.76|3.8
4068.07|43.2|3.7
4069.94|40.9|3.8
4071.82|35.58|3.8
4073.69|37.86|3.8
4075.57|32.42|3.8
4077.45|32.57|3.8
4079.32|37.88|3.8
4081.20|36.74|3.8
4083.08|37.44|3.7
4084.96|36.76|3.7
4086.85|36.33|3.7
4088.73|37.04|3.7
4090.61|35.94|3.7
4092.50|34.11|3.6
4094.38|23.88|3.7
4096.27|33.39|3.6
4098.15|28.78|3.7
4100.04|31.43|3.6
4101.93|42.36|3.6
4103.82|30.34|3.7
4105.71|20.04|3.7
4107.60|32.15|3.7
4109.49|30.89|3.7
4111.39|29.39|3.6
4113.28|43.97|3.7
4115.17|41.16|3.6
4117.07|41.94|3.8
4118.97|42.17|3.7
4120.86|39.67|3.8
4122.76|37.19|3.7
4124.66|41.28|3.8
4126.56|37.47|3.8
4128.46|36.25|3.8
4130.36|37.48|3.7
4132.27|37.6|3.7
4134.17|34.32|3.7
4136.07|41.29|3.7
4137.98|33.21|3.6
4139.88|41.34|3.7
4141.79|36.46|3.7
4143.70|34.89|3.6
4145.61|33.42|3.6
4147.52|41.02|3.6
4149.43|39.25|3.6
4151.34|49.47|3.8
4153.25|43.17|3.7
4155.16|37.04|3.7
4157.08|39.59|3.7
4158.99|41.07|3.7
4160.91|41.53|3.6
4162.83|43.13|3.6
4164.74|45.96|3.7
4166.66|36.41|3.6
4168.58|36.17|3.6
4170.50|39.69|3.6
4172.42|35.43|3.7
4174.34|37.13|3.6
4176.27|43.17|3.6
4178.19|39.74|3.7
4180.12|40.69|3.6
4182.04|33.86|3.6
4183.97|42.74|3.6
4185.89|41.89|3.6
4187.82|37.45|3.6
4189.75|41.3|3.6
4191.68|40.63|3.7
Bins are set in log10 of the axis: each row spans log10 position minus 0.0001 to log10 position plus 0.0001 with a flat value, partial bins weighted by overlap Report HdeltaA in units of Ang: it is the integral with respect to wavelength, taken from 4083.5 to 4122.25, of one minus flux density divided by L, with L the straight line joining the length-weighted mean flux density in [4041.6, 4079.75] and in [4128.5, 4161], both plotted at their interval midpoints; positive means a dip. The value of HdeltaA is 4.3 Ang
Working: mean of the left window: 39.1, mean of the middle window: 34.7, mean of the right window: 38.8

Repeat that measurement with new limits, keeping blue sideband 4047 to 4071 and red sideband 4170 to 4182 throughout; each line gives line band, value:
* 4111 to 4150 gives 1.4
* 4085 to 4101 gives 3.0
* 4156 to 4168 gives -0.6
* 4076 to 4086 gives 1.1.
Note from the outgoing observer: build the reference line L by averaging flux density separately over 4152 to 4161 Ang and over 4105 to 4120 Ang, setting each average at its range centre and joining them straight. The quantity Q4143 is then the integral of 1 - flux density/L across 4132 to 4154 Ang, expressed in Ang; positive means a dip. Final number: 0.2 Ang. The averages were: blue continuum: 35.5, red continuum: 40.7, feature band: 38.8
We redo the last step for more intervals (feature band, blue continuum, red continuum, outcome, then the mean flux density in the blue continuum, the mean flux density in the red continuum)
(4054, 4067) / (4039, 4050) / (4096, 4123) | -0.6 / 38.8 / 35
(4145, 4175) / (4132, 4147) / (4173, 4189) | -1.6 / 36.7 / 39.5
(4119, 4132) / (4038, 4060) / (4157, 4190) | 0.5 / 40.3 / 39.8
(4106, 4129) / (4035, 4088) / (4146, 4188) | 1.3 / 38.9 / 40.2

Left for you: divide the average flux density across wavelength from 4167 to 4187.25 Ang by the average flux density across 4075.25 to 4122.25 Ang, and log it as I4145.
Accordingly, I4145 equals 1.12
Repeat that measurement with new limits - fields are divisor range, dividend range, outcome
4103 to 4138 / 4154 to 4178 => 1.09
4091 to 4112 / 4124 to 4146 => 1.21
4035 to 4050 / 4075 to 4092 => 0.90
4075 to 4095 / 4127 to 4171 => 1.12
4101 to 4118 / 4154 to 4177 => 1.14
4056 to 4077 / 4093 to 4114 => 0.82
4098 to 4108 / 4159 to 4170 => 1.31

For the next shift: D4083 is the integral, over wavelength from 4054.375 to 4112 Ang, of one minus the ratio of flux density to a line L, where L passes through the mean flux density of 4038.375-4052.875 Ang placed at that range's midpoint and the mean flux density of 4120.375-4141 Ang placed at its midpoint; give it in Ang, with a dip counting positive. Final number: 5.4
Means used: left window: 39.7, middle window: 35.3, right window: 37.9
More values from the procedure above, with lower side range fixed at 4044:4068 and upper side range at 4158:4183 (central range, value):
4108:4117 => 0.8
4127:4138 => 0.8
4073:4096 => 3.1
